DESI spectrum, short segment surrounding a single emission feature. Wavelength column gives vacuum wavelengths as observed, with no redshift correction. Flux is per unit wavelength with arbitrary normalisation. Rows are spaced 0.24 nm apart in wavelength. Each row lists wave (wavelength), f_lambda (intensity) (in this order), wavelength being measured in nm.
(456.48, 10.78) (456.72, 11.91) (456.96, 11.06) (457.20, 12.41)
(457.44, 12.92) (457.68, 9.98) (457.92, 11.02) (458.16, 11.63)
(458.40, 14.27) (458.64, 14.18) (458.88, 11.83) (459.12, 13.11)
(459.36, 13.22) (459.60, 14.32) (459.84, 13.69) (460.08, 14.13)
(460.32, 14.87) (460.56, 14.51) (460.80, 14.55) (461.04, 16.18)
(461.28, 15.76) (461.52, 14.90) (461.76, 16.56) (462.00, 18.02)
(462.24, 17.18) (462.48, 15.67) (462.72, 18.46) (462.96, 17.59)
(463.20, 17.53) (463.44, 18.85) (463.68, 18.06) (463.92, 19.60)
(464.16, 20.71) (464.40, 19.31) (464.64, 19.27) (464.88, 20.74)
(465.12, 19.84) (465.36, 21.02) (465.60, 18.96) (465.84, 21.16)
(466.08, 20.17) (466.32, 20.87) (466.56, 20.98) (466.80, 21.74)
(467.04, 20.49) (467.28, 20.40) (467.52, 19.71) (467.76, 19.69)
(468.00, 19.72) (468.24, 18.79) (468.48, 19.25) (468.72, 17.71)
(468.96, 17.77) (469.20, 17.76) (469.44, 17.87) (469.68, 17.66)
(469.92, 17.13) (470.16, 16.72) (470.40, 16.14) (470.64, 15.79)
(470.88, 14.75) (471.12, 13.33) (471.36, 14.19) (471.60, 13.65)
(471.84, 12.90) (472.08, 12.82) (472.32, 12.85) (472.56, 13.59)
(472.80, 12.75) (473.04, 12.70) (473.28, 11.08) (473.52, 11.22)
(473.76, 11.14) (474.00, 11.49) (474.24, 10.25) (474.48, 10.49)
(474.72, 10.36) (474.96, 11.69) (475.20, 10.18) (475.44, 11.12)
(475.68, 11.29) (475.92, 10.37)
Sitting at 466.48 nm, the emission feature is Mg II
